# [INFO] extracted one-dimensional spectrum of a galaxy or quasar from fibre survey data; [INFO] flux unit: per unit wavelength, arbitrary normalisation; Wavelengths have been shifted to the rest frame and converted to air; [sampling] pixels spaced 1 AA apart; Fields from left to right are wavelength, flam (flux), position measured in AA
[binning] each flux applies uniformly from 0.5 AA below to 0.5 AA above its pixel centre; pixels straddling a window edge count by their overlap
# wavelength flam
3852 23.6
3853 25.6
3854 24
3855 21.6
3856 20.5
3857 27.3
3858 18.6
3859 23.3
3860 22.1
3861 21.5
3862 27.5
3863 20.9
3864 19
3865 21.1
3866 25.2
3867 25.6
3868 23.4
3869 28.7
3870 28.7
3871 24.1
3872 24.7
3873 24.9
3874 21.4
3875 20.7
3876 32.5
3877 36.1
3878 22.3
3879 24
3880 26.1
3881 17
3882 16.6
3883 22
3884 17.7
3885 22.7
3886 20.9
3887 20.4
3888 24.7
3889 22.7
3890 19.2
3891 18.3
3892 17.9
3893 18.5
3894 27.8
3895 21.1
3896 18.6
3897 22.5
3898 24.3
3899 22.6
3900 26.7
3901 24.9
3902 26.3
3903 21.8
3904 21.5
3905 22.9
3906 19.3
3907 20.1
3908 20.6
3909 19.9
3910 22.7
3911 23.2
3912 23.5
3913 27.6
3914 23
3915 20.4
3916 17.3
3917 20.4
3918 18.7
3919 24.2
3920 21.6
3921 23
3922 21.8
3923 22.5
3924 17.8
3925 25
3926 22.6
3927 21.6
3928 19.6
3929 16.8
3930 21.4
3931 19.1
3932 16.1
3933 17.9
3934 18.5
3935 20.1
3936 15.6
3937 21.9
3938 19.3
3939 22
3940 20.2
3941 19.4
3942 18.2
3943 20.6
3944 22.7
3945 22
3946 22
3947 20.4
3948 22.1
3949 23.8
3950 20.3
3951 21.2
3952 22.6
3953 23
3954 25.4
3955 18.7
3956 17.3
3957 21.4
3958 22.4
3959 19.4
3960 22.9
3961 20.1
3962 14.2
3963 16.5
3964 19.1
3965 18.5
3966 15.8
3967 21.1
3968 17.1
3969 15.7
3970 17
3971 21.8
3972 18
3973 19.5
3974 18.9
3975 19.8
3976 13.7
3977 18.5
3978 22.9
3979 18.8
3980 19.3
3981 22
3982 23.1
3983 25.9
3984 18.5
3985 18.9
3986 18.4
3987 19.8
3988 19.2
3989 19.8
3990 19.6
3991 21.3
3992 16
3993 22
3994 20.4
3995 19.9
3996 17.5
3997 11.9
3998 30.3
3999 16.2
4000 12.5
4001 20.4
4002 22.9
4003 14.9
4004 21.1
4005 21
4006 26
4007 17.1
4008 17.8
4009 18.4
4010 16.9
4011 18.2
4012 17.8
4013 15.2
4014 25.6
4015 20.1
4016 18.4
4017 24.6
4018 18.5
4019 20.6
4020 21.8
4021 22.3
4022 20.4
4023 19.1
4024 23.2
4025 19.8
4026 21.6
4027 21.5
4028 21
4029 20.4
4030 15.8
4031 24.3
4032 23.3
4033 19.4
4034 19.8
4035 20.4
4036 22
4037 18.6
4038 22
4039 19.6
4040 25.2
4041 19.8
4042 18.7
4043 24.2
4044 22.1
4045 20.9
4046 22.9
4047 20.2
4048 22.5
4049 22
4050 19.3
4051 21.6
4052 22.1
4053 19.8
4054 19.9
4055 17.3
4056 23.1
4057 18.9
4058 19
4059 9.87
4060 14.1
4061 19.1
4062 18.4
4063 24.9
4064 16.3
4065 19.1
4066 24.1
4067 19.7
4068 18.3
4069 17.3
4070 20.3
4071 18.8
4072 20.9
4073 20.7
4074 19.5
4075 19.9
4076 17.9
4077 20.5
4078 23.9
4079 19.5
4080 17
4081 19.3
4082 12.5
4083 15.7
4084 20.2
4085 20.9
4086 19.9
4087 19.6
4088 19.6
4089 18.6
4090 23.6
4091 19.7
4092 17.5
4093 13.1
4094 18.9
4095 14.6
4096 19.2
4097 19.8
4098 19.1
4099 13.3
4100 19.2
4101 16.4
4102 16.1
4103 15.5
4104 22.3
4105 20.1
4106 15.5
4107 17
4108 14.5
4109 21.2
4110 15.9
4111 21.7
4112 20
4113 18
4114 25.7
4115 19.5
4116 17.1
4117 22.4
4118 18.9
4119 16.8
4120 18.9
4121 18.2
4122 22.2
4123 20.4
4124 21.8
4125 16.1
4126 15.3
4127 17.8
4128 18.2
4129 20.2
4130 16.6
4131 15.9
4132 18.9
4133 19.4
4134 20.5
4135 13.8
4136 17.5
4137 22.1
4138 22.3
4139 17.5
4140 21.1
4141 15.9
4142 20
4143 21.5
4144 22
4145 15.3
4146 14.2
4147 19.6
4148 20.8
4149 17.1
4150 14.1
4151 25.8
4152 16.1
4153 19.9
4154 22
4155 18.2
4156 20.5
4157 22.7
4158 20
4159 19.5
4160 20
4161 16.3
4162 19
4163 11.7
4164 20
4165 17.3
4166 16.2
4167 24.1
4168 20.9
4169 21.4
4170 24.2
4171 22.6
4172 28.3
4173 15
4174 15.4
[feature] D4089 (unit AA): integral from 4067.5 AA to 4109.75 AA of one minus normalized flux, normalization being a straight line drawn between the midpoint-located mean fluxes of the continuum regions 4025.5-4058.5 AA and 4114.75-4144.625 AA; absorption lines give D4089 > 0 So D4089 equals 2.9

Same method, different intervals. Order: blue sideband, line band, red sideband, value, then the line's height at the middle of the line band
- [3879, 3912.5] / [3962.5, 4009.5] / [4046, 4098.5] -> 2.71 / 20.4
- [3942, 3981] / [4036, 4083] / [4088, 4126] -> -1.95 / 19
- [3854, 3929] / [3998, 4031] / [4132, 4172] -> 1.72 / 21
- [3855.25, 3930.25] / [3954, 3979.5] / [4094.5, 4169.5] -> 2.90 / 21.3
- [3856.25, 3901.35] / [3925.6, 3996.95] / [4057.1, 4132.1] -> 5.29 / 21.3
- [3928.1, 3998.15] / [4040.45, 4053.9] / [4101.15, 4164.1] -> -1.36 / 19.3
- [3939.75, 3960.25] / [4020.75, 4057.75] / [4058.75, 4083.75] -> -2.81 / 19.4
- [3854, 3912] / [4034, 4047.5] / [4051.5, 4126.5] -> -1.01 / 19.8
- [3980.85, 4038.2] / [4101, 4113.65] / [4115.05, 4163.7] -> 0.63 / 19.1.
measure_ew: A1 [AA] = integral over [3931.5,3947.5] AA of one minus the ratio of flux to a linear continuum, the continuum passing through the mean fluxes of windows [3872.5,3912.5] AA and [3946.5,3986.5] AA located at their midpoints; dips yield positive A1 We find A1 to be 0.7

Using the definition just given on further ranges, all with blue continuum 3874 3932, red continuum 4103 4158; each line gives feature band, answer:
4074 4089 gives 0.46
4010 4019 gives 0.36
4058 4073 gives 0.83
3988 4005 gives 1.25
